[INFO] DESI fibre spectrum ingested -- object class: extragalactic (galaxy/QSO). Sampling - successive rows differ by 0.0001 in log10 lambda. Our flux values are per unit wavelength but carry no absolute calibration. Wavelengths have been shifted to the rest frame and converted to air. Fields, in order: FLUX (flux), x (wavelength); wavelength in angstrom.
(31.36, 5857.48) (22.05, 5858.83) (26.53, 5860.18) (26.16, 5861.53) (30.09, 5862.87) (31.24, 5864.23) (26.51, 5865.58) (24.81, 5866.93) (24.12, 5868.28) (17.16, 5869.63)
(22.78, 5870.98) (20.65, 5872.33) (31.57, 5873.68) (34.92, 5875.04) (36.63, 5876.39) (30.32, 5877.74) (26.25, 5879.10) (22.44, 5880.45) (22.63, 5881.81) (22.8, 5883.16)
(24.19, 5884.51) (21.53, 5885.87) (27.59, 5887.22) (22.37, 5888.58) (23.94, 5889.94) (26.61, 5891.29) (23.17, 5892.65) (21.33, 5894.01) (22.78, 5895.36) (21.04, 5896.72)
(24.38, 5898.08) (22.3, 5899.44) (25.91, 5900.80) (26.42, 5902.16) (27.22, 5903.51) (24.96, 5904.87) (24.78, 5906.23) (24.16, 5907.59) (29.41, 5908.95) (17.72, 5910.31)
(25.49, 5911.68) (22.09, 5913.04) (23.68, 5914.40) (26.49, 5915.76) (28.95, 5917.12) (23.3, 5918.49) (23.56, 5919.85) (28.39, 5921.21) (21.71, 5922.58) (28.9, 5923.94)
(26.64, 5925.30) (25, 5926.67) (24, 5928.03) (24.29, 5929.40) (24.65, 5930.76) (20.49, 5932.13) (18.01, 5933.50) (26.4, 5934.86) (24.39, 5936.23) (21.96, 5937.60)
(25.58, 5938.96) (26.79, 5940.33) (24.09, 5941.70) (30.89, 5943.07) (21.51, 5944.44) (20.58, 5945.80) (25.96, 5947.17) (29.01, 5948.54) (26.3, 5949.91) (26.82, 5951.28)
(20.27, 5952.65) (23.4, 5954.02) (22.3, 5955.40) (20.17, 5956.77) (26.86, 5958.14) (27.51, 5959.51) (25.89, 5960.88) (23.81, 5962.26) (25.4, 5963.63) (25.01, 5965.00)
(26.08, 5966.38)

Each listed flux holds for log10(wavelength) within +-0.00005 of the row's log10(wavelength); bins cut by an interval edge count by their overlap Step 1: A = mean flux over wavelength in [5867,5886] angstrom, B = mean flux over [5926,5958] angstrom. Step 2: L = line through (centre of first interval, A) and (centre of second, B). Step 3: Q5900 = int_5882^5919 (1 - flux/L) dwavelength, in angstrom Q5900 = 1.25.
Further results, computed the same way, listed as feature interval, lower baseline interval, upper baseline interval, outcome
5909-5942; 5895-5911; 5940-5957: 0.0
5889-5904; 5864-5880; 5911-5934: 1.0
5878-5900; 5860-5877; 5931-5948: 2.2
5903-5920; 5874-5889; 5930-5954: 0.5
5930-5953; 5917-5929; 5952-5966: 0.3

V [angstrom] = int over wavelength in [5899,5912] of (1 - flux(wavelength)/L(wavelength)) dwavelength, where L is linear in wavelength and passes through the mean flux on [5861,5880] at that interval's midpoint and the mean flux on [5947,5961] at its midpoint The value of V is 0.7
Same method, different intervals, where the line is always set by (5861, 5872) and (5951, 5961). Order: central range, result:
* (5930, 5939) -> 0.5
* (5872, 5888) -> -1.2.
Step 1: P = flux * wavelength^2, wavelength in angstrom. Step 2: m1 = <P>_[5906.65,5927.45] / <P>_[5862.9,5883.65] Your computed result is 0.96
